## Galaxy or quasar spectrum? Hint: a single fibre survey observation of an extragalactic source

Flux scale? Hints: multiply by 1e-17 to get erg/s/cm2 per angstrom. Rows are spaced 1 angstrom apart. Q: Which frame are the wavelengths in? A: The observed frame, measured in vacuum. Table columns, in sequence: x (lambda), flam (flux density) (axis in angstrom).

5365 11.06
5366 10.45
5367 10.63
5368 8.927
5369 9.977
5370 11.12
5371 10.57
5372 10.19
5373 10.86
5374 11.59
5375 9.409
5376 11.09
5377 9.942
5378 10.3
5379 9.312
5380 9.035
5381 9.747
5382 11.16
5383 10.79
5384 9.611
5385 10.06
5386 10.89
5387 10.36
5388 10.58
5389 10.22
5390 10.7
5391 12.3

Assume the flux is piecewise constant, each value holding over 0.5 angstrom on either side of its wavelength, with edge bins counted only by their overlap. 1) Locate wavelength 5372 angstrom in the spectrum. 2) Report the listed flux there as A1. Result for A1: 10.19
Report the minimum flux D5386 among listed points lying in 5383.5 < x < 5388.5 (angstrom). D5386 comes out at 9.611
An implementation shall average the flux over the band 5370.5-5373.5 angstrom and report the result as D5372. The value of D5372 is 10.5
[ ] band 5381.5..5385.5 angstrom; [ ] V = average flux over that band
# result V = 10.4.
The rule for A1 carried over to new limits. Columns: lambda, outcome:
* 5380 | 9.035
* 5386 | 10.89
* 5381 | 9.747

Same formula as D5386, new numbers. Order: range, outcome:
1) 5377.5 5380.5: 9.035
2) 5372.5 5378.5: 9.409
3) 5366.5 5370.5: 8.927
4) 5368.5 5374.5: 9.977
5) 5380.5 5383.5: 9.747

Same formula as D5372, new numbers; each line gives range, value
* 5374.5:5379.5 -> 10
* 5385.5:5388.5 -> 10.6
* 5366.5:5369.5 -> 9.84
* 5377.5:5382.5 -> 9.91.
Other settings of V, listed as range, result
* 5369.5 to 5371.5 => 10.8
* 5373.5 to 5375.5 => 10.5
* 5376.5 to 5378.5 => 10.1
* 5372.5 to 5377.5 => 10.6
